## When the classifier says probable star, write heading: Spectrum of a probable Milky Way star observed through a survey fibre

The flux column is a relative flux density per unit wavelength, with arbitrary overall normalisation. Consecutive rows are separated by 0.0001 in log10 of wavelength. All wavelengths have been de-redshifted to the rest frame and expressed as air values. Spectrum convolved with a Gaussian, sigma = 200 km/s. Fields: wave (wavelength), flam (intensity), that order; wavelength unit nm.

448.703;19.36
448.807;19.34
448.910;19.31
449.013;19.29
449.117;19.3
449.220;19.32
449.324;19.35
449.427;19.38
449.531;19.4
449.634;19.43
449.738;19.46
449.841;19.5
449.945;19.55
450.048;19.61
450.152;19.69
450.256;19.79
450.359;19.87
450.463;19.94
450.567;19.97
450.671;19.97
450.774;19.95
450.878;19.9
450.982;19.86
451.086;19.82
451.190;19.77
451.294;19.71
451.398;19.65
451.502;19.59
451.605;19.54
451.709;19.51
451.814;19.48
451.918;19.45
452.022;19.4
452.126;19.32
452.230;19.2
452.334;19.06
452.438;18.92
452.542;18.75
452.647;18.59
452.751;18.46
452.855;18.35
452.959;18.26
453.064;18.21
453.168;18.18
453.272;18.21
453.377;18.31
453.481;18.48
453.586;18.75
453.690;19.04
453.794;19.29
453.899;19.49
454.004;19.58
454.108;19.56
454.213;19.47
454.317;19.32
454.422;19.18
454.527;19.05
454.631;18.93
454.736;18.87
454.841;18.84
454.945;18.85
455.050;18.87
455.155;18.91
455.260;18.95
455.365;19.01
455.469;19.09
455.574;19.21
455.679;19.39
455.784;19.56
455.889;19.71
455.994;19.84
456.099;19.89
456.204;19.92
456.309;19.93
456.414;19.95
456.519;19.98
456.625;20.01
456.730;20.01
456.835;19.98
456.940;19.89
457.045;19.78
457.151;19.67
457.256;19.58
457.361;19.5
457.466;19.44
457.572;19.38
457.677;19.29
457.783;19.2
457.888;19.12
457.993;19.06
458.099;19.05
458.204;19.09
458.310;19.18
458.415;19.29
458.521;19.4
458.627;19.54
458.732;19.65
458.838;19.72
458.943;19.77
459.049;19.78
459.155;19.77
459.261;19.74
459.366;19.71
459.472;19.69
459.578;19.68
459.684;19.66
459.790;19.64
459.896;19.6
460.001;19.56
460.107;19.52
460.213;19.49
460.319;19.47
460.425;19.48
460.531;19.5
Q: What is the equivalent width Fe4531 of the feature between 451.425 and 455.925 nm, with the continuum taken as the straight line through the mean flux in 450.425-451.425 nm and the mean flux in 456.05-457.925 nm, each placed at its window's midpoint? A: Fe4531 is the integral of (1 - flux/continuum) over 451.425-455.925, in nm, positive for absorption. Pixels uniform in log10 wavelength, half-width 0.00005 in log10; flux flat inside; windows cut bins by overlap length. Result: 0.17 nm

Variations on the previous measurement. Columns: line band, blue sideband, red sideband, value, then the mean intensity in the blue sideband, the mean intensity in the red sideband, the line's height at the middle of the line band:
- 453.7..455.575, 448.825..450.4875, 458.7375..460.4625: 0.043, 19.5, 19.6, 19.6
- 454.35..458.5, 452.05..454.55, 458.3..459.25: -0.024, 18.9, 19.6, 19.3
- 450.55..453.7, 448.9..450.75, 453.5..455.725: 0.035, 19.6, 19.1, 19.4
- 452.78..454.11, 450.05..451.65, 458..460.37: 0.068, 19.8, 19.5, 19.7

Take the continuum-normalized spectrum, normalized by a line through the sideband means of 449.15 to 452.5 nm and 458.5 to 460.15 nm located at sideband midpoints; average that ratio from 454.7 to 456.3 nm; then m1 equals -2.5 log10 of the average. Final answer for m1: 0.02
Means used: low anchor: 19.6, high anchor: 19.7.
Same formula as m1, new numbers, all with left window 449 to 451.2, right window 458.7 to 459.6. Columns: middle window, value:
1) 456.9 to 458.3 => 0.02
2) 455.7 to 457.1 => -0.01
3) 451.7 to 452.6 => 0.03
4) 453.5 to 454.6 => 0.02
